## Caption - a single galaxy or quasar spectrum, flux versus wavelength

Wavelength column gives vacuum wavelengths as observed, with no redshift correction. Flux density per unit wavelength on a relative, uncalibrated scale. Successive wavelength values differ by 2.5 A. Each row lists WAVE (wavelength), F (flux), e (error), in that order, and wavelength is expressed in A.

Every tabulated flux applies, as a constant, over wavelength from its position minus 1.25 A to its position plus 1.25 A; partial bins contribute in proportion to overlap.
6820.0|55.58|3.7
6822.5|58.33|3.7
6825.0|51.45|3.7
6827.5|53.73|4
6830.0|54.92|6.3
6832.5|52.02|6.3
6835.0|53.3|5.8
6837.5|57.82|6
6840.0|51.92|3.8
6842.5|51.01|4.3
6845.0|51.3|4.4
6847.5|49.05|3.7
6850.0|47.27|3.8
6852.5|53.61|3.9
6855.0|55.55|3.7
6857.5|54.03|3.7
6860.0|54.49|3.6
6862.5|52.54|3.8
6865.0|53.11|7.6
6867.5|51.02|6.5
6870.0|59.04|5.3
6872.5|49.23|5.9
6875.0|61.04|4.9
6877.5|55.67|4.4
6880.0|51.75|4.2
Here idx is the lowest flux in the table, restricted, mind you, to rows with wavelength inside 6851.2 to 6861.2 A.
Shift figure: 53.61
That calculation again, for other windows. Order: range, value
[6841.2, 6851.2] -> 47.27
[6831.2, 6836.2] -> 52.02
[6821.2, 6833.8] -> 51.45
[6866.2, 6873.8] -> 49.23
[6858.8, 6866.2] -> 52.54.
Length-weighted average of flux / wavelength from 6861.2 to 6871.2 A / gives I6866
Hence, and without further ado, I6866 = 53.9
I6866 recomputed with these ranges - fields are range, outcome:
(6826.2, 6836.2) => 53.5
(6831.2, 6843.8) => 53.2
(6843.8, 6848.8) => 50.1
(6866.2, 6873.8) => 53.1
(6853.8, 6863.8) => 54.1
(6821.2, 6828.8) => 54.5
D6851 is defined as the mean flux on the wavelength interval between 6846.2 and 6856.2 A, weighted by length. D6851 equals 51.3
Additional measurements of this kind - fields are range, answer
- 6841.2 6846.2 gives 51.2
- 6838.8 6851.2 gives 50.1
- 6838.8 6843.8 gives 51.5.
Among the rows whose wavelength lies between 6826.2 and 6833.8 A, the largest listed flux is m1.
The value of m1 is 54.92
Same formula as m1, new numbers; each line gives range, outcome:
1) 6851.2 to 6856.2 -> 55.55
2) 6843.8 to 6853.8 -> 53.61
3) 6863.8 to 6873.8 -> 59.04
